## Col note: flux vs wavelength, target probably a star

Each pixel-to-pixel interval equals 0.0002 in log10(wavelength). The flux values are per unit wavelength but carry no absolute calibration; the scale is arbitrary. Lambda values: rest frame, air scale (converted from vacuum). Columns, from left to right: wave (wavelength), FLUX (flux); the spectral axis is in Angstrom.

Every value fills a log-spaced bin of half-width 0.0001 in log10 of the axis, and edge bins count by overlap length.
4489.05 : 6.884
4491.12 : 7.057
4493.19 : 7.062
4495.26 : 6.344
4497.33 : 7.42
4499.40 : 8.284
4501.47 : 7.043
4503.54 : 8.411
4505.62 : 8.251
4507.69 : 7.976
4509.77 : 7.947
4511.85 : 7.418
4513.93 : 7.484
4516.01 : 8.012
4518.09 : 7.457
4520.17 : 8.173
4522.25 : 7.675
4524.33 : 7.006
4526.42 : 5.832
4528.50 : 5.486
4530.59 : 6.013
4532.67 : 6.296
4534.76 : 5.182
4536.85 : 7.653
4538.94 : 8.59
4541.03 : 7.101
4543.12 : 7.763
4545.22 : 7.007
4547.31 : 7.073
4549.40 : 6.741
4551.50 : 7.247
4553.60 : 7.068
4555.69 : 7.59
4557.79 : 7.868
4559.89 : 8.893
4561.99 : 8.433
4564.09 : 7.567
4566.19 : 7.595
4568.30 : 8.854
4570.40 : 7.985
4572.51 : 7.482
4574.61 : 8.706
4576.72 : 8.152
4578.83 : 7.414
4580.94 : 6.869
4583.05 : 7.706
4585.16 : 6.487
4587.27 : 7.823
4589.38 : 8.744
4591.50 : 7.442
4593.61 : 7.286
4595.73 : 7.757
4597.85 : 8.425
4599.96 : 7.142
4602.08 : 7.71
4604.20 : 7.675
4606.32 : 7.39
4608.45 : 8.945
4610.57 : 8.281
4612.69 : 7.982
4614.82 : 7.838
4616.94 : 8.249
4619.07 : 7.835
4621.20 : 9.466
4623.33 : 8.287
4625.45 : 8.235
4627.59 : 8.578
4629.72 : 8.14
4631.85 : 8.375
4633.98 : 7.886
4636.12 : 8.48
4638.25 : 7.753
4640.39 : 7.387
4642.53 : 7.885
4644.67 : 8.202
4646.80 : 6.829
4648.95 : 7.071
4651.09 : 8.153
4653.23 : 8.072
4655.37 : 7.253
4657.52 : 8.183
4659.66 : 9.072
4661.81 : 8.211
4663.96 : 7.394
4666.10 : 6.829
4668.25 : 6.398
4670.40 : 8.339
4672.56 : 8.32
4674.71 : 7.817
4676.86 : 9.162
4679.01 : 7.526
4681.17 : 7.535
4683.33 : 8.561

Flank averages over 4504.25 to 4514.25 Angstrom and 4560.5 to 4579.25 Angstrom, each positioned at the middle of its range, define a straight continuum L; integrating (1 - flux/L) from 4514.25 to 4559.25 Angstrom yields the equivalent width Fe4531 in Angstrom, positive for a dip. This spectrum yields 4.7 Angstrom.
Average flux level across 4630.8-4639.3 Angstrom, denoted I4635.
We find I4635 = 8.13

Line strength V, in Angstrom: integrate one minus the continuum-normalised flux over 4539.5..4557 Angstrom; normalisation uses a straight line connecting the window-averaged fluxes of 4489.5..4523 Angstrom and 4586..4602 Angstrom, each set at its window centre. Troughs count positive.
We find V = 1.0 Angstrom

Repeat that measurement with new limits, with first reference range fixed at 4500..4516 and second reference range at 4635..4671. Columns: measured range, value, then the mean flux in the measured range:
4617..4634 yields -1.38 Angstrom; 8.37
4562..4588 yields 0.10 Angstrom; 7.75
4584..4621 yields -0.50 Angstrom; 7.86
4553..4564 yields -0.26 Angstrom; 7.98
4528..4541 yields 1.96 Angstrom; 6.63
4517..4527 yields 0.65 Angstrom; 7.3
